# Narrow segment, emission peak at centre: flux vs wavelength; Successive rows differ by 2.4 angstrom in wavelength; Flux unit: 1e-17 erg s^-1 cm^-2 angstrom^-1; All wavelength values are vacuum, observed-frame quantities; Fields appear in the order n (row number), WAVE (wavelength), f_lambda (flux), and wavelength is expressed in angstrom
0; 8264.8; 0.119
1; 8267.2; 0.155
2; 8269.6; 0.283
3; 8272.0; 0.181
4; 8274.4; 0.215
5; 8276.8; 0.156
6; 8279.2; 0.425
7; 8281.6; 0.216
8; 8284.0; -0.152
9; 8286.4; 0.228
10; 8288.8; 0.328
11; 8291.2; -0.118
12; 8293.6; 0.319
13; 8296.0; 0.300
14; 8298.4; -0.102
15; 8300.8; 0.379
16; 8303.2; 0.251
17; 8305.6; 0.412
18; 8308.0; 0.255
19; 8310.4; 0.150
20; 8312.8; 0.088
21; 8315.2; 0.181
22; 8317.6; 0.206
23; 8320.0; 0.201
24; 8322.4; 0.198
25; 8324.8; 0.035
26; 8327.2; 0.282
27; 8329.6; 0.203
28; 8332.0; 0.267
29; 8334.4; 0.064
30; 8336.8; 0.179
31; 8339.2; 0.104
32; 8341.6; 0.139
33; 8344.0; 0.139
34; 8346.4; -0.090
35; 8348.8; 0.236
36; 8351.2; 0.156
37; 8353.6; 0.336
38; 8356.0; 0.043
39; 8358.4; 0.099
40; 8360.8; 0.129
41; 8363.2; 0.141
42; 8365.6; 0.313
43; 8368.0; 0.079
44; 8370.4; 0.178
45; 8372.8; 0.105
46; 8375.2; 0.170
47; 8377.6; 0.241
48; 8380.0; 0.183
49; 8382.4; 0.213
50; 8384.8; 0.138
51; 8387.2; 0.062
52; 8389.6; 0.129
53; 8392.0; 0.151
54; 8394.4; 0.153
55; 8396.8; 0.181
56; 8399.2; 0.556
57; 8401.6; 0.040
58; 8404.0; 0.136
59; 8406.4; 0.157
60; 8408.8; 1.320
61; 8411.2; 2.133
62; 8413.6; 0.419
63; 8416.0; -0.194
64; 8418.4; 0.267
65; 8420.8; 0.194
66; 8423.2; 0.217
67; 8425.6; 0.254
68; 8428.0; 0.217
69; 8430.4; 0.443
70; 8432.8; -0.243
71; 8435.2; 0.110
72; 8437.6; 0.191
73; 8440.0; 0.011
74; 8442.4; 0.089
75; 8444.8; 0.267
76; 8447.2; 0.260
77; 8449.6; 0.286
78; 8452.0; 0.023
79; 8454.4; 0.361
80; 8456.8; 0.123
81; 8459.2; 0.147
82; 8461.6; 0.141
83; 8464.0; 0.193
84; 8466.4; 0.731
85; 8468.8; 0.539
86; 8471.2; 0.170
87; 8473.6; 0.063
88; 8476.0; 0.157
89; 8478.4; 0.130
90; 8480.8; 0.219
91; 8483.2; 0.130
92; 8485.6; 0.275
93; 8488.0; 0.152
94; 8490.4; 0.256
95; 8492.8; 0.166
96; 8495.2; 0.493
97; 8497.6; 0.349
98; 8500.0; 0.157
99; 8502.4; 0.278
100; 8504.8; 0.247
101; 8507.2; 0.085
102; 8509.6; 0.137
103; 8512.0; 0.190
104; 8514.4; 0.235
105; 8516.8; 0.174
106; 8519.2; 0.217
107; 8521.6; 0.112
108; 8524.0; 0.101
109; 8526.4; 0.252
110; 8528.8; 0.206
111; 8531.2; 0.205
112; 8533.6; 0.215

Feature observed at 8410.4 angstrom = H-beta 4861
